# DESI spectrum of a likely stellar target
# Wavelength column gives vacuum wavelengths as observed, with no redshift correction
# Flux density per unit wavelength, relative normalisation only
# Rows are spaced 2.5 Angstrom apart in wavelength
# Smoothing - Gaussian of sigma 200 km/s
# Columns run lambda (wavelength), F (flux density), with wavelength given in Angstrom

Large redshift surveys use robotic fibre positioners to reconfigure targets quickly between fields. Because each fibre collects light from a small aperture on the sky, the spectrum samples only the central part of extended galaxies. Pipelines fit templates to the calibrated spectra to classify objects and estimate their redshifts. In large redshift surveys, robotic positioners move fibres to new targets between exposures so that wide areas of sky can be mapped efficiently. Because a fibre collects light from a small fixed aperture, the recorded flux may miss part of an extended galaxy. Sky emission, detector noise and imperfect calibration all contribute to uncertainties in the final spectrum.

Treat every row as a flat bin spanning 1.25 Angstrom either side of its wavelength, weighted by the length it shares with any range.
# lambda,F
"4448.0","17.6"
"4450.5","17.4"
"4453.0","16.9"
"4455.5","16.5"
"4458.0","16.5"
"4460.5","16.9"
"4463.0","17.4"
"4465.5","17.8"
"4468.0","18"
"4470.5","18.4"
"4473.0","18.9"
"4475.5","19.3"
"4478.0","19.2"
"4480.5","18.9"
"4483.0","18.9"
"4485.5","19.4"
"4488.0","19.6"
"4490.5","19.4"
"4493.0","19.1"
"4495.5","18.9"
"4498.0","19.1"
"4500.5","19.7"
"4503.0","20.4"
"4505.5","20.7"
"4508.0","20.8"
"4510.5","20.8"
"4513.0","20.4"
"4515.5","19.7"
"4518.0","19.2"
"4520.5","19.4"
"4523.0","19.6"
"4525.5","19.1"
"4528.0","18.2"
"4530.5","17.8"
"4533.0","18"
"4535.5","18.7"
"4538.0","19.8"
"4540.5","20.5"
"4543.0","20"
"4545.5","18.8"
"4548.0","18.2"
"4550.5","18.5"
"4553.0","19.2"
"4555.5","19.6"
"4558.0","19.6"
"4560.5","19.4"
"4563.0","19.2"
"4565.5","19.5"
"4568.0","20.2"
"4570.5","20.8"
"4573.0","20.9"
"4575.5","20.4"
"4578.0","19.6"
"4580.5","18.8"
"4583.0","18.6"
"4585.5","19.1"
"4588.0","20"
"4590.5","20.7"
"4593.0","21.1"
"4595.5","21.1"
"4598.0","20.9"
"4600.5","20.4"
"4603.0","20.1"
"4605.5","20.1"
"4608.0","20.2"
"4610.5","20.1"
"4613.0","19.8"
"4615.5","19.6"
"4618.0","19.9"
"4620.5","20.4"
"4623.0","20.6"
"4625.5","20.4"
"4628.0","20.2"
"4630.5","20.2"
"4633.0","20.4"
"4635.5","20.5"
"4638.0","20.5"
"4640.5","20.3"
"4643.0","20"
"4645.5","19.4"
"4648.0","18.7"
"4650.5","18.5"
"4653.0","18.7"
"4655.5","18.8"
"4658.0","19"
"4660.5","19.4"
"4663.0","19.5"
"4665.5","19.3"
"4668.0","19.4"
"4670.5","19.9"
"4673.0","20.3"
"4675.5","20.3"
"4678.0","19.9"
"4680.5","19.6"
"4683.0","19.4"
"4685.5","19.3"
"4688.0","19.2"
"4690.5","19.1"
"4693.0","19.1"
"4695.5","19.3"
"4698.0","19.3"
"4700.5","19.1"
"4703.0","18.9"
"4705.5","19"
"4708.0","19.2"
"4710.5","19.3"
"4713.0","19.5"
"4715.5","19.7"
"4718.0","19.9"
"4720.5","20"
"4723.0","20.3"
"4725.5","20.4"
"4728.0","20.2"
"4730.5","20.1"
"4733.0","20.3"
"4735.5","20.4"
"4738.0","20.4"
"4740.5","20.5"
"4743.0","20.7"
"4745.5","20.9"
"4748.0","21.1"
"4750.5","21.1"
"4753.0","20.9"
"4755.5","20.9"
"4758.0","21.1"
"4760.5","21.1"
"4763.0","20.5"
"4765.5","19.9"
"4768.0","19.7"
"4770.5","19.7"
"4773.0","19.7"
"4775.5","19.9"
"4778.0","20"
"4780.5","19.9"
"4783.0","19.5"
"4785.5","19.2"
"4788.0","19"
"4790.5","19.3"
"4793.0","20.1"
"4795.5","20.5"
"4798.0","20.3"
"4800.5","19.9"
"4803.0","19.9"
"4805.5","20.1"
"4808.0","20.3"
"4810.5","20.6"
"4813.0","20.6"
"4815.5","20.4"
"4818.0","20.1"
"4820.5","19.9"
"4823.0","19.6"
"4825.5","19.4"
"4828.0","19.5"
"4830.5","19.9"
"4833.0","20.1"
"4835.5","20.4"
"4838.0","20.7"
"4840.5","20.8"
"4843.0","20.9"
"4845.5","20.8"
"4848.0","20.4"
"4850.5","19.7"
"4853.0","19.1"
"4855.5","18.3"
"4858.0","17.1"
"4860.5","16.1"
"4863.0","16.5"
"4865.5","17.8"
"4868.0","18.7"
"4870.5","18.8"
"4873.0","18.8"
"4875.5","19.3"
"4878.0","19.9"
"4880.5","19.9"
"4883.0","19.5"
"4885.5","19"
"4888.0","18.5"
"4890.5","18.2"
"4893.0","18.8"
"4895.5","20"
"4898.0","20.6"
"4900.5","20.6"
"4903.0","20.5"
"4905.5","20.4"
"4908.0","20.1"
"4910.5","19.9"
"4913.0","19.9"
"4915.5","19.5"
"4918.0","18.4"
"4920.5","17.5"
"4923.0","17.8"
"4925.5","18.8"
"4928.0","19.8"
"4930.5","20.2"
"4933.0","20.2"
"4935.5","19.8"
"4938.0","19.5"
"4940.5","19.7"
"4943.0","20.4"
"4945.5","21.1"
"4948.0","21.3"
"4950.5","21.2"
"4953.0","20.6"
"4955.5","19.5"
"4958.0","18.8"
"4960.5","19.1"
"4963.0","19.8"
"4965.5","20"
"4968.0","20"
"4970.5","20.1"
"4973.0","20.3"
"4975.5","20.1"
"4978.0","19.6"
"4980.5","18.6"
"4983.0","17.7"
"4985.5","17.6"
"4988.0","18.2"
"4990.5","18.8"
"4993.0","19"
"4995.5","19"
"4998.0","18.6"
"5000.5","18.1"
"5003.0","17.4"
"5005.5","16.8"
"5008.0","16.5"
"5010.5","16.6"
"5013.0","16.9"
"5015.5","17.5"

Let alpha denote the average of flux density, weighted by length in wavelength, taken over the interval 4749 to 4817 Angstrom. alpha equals 20.2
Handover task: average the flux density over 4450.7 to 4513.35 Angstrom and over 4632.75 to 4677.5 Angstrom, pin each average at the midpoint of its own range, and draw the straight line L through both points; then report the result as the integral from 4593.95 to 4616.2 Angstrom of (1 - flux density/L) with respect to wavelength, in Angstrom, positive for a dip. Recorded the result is -1.0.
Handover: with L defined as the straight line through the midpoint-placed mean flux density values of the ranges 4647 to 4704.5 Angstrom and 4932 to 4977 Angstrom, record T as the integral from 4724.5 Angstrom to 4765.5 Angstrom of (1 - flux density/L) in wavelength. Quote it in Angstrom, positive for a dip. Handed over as -2.4 Angstrom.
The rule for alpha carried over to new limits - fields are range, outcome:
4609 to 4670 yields 19.7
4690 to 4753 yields 19.9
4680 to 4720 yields 19.3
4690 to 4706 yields 19.1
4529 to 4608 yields 19.7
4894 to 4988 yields 19.7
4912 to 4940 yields 19.2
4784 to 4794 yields 19.4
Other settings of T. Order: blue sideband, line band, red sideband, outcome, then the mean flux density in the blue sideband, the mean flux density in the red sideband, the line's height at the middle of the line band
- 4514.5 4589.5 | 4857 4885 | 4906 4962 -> 1.7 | 19.4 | 19.7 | 19.6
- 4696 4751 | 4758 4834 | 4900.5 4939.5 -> -0.6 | 20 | 19.5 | 19.8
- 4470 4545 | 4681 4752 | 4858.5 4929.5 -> -2.4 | 19.4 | 19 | 19.2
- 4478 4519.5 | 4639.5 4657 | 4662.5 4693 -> 0.4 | 19.7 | 19.6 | 19.6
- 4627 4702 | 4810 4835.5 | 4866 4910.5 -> -0.7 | 19.5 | 19.5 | 19.5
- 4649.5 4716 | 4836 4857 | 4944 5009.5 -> -0.9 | 19.3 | 19.1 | 19.2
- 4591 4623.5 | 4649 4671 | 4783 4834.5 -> 1.2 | 20.3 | 19.9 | 20.2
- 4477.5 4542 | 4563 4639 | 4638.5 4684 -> -2.7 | 19.4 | 19.5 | 19.5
